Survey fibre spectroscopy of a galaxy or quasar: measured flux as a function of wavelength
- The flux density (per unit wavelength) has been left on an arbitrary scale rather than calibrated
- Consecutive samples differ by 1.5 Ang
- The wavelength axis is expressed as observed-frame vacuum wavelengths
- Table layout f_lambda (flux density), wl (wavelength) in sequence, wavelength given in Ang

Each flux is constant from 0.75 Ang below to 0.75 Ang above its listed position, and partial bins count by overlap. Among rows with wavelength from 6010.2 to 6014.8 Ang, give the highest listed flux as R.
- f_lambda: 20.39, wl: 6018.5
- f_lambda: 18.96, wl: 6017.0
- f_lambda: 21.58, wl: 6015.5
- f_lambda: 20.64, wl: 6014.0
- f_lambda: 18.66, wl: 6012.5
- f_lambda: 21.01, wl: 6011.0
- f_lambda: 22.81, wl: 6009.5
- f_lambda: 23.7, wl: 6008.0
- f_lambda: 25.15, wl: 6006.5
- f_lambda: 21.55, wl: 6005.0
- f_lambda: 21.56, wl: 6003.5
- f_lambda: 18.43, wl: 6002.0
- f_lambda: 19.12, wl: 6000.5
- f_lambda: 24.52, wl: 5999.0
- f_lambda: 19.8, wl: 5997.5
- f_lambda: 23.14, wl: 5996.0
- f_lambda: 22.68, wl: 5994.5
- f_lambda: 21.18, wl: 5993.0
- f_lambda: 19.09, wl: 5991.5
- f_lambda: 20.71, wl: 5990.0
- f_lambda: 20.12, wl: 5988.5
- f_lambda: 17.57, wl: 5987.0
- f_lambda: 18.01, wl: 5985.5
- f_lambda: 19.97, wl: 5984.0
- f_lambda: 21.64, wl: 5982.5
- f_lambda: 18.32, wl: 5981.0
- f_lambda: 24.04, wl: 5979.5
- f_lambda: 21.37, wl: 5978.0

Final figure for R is 21.01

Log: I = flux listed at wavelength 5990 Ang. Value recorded 20.71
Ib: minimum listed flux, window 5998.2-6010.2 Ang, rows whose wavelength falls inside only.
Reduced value 18.43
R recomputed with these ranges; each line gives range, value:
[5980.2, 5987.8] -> 21.64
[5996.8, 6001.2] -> 24.52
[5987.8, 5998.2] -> 23.14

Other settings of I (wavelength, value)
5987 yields 17.57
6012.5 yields 18.66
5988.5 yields 20.12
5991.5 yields 19.09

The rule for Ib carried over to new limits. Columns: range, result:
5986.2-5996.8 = 17.57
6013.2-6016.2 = 20.64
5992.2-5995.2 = 21.18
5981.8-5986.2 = 18.01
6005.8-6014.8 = 18.66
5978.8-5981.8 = 18.32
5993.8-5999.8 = 19.8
